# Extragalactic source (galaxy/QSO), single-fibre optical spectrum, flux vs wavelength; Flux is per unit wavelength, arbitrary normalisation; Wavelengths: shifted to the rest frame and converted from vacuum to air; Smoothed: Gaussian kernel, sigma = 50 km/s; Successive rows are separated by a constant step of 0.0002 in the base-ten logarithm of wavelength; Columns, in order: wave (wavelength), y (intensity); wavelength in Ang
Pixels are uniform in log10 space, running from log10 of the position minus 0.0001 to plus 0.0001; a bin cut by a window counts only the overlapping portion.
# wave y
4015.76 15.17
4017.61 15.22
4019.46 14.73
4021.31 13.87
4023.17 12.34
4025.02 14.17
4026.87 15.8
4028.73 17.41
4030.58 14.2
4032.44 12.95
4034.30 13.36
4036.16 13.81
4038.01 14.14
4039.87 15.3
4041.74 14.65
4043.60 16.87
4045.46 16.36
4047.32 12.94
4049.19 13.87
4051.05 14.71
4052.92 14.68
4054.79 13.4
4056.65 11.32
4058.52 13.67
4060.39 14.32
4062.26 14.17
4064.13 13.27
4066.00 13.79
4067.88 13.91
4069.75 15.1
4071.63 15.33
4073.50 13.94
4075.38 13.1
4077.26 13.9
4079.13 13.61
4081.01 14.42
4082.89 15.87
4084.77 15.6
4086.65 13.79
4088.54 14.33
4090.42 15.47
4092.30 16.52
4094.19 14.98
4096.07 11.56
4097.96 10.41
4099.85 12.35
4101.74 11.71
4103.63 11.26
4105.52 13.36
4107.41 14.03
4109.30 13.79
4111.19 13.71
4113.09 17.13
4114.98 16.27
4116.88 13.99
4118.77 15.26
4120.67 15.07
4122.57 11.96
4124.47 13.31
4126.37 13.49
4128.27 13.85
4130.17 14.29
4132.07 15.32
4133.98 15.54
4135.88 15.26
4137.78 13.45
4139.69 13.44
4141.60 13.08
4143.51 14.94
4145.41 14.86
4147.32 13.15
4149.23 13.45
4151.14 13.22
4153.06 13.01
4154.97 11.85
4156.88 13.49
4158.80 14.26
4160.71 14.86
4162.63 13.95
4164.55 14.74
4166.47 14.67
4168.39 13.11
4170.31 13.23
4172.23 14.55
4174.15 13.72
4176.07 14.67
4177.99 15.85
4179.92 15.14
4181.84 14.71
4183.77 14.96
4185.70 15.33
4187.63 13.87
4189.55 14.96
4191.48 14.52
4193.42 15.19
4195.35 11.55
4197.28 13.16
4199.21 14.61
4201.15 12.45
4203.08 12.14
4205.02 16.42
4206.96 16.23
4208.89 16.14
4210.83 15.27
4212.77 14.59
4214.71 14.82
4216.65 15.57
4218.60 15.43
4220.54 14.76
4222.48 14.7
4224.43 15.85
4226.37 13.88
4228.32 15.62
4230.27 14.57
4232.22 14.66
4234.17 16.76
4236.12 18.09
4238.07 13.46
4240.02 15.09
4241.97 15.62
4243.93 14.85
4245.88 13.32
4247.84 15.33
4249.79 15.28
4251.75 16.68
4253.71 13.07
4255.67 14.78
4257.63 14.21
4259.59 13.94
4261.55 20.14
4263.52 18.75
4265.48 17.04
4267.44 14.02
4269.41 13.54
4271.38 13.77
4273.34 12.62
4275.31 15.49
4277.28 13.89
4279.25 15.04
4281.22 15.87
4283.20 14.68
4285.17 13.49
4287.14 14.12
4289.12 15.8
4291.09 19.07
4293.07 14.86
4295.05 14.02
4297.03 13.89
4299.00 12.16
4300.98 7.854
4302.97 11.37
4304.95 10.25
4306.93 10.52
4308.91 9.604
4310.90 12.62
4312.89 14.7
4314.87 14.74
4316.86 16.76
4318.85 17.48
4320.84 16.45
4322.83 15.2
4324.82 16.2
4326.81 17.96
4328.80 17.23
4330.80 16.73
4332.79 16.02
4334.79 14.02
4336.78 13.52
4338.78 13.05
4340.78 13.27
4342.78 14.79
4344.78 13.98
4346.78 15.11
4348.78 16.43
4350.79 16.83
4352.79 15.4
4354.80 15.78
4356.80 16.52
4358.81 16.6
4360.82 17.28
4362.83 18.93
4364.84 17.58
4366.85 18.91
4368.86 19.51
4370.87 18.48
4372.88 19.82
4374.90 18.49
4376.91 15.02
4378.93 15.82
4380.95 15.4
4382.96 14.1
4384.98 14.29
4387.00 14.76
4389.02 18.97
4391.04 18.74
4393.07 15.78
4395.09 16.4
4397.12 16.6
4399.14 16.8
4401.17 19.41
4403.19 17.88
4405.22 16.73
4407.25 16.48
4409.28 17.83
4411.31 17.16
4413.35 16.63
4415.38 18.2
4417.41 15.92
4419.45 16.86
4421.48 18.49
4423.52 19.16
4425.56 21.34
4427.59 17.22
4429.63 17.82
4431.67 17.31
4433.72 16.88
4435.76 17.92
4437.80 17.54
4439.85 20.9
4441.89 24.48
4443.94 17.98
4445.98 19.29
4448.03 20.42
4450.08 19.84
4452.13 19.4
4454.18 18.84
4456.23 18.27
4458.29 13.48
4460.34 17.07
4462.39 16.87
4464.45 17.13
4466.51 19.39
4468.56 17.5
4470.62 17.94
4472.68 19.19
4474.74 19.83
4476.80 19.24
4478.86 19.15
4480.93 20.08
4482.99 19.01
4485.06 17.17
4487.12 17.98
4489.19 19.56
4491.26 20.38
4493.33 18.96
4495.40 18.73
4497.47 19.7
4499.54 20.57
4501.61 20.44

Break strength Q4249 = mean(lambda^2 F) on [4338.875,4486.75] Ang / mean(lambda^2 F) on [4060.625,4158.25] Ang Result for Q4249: 1.45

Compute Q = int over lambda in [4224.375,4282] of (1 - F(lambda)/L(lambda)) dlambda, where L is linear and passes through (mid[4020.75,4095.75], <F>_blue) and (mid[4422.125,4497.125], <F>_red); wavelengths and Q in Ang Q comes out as 4.6 Ang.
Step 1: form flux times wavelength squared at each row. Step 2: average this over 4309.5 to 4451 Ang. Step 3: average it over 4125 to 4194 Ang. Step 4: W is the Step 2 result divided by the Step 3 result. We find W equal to 1.3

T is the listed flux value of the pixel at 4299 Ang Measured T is 12.16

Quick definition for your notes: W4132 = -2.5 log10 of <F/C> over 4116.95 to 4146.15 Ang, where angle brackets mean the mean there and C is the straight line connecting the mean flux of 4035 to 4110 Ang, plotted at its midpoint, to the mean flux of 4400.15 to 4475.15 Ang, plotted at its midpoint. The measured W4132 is 0.04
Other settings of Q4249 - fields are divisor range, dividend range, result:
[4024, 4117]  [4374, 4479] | 1.48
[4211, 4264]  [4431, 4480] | 1.34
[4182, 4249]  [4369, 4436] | 1.27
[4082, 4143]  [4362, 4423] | 1.40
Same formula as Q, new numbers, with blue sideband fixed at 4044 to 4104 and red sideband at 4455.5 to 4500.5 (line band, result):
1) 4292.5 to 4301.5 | 2.1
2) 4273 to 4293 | 1.5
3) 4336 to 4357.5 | 2.6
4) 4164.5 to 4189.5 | 1.0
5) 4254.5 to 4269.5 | 0.1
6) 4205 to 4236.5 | 0.3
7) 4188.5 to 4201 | 1.1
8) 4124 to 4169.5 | 2.4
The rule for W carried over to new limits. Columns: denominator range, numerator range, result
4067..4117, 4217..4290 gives 1.16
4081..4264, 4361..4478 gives 1.38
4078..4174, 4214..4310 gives 1.11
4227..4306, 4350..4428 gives 1.24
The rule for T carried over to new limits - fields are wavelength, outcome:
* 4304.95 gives 10.25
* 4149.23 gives 13.45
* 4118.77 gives 15.26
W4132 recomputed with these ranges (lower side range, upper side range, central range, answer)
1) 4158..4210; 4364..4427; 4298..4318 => 0.31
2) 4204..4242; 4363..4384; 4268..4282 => 0.13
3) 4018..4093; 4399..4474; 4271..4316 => 0.23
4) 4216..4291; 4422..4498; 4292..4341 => 0.16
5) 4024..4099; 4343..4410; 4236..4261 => 0.06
